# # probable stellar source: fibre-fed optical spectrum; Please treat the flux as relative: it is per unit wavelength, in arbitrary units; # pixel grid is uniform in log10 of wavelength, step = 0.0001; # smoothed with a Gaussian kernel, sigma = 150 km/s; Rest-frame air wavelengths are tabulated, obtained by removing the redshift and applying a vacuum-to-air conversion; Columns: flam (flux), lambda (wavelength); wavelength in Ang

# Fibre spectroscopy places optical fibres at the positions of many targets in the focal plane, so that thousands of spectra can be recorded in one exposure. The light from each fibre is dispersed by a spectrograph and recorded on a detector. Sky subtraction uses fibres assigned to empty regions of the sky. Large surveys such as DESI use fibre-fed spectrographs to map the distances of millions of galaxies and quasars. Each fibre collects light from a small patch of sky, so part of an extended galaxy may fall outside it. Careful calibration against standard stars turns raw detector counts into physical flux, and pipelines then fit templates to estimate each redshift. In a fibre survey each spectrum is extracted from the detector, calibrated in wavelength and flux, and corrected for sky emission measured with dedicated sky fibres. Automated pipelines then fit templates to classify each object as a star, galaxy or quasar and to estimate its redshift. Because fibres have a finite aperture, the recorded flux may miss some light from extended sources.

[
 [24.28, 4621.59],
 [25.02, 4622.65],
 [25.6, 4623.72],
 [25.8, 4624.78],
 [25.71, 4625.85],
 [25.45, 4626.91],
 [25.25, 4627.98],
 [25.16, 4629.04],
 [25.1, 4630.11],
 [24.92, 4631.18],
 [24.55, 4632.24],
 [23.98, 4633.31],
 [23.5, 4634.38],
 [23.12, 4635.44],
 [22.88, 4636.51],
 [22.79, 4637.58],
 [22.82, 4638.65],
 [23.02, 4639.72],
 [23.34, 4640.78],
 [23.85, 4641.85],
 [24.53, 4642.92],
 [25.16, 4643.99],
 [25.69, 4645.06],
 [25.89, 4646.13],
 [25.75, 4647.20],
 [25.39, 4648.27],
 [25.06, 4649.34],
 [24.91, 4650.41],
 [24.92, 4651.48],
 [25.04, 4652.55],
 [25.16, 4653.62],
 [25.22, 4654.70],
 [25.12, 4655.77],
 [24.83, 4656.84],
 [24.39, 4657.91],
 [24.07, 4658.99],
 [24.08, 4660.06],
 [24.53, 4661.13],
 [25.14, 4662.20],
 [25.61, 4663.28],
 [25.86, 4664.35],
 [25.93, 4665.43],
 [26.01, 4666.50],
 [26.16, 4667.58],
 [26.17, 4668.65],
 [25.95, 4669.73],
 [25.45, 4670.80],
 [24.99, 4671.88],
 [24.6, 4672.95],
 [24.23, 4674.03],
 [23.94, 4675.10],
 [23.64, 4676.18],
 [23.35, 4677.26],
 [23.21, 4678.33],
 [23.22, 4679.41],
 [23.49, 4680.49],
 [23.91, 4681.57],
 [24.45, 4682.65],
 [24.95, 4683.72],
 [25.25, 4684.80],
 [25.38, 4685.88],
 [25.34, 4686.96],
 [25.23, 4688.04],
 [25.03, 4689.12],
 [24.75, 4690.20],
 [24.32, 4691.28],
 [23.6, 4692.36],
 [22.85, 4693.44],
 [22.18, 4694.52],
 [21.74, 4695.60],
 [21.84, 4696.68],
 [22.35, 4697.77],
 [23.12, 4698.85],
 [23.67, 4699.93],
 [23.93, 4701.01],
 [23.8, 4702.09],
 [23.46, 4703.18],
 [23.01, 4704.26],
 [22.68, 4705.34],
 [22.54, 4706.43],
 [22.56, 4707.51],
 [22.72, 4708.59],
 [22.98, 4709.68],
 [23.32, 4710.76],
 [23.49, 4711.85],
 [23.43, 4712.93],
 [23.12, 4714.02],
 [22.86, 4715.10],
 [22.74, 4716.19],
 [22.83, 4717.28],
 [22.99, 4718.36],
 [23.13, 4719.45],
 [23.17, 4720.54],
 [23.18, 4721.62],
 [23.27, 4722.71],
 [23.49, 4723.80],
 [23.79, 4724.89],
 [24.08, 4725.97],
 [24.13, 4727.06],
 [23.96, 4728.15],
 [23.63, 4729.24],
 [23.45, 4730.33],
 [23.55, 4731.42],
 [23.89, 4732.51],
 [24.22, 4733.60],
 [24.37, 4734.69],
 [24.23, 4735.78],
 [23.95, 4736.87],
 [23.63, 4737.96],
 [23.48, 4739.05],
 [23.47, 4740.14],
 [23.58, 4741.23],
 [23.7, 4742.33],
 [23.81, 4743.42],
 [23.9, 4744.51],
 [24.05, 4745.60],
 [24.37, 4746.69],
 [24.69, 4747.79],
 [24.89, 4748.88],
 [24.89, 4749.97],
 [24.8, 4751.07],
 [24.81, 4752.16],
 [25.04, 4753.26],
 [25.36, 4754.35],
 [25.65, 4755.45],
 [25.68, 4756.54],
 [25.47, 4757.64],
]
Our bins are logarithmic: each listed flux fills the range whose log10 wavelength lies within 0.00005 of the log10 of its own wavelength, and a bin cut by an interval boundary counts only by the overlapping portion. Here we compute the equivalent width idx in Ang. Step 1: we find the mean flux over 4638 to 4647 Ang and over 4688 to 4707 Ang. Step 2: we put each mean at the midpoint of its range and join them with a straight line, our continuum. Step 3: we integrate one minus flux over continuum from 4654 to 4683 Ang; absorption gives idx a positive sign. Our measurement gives -1.1 Ang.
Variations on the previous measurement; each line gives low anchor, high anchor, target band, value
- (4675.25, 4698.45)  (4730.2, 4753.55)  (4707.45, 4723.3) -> 0.6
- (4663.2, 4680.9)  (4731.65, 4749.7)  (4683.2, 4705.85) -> 0.8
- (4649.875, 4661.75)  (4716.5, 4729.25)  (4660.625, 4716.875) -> 0.3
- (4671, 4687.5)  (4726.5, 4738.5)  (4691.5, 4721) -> 1.4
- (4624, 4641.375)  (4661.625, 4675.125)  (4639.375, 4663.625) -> 0.1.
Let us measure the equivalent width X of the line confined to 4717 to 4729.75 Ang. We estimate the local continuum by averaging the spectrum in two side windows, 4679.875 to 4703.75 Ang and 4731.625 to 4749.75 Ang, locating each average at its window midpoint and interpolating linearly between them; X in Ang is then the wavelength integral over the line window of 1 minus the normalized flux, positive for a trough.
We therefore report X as 0.26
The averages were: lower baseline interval 23.8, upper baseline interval 24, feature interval 23.5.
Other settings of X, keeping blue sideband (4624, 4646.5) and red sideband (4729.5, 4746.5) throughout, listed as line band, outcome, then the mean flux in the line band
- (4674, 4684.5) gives 0.1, 23.9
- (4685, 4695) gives -0.1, 24.3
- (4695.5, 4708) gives 0.6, 22.9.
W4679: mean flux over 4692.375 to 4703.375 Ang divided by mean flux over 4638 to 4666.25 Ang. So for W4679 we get 0.9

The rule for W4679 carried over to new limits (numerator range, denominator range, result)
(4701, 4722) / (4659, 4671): 0.91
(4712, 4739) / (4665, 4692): 0.95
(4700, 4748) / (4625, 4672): 0.95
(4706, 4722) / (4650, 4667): 0.92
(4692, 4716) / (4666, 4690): 0.93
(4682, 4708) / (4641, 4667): 0.94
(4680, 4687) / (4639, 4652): 0.99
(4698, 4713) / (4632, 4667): 0.94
